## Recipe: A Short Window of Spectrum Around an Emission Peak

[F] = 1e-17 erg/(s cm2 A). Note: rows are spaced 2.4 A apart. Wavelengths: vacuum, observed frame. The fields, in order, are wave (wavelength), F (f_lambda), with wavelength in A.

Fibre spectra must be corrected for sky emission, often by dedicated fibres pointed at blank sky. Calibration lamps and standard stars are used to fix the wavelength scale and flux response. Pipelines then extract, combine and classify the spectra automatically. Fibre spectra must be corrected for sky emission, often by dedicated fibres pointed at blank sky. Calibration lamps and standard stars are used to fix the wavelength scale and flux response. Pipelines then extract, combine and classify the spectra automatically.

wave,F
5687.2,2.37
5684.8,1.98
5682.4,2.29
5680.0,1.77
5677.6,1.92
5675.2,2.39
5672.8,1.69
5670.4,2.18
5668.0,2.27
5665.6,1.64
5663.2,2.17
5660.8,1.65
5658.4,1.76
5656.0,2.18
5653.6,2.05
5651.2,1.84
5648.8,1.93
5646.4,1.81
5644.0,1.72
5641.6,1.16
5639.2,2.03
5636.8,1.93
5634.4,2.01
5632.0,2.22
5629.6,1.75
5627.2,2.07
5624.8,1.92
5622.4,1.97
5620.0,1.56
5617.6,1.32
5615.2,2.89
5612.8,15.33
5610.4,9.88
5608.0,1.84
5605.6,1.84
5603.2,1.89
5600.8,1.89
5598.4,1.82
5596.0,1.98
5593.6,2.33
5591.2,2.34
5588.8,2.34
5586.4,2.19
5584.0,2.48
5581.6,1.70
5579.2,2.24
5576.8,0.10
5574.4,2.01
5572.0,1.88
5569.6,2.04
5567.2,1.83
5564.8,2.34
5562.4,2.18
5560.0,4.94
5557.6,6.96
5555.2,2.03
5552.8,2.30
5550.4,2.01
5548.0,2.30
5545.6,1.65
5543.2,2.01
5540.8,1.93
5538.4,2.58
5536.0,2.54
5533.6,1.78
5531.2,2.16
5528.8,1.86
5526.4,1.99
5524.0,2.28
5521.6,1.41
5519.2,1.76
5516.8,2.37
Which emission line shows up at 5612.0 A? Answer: [O III]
